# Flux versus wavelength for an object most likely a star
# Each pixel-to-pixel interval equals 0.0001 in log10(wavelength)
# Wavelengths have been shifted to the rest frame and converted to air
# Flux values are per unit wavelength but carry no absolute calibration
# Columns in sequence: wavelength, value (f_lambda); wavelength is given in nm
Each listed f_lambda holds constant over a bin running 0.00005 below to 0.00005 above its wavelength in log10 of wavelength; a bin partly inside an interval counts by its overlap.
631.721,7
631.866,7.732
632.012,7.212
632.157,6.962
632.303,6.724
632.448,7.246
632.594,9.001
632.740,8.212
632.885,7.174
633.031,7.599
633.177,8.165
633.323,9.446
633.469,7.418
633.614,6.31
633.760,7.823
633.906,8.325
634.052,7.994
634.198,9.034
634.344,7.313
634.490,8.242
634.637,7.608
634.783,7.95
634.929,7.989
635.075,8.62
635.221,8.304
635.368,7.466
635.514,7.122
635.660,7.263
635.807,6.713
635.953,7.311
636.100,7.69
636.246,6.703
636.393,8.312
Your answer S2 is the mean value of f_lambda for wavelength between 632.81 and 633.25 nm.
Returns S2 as 7.65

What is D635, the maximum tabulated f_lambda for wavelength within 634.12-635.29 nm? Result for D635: 9.034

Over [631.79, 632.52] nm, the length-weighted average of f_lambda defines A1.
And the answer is 7.18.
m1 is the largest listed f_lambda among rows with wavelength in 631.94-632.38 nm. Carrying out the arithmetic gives 7.212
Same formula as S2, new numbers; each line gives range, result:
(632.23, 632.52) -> 6.99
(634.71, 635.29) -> 8.23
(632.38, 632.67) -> 8.12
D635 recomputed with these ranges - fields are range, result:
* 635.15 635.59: 8.304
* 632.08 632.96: 9.001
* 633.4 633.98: 8.325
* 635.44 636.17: 7.69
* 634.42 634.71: 8.242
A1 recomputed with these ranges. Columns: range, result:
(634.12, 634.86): 8.02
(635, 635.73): 7.76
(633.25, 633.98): 7.87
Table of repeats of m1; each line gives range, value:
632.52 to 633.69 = 9.446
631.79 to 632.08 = 7.732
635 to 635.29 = 8.62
